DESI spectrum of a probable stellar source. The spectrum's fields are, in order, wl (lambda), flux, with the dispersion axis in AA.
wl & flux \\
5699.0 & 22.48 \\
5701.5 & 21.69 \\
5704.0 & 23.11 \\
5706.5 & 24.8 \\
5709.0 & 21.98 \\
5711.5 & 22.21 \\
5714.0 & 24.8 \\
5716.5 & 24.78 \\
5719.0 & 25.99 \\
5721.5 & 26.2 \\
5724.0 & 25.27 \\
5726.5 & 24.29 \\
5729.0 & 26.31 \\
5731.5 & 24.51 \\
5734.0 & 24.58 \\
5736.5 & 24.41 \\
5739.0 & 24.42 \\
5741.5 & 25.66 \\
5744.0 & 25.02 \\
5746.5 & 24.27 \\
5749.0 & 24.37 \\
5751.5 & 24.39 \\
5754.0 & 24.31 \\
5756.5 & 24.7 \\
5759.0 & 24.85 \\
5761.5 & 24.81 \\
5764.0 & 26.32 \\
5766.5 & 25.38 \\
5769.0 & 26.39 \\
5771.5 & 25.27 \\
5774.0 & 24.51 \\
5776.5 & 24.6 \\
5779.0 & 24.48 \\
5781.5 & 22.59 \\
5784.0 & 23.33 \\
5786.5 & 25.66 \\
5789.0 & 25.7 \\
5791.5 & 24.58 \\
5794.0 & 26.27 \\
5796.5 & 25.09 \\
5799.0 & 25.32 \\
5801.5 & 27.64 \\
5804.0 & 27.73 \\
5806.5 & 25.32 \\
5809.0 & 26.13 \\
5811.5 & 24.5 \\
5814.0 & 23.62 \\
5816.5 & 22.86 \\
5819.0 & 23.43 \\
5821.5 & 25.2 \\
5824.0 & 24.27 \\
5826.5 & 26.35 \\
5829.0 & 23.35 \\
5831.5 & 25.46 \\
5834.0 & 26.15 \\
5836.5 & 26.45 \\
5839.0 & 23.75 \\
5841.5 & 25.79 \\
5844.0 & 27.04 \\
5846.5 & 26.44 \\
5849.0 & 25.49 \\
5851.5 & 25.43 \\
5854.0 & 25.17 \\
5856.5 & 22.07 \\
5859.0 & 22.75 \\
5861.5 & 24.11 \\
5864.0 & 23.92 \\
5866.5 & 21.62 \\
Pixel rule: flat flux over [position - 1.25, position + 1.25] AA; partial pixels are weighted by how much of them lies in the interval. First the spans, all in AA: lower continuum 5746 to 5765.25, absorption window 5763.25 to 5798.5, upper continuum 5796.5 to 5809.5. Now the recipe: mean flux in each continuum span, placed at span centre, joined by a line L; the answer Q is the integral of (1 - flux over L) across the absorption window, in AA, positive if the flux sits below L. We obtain 0.8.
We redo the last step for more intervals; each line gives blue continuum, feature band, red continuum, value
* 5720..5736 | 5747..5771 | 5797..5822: 0.12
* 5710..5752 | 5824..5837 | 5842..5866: -0.37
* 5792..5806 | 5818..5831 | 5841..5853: 0.77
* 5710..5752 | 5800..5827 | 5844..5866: -0.63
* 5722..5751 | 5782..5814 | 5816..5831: -1.23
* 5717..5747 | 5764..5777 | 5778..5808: -0.07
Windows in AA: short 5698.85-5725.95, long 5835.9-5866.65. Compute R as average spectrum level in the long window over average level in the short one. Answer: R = 1.03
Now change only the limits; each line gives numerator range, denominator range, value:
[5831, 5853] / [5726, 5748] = 1.04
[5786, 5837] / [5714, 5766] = 1.01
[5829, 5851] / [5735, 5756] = 1.04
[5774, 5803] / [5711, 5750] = 1.01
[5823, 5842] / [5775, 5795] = 1.02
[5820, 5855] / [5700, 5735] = 1.05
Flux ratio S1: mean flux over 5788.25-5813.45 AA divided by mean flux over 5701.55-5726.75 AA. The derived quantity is 1.06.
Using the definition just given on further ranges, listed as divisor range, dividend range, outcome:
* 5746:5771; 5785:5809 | 1.04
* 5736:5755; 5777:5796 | 1.00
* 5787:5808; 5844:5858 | 0.97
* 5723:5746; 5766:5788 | 0.99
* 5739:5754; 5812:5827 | 0.98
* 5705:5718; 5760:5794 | 1.05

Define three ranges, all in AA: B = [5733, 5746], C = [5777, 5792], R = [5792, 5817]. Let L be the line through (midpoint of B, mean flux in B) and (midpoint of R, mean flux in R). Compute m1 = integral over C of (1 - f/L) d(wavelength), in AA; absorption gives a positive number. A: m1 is 0.53 AA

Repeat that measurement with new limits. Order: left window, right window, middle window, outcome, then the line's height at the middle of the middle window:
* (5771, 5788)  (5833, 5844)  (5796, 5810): -0.8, 24.9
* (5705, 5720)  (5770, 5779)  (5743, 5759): 0.0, 24.5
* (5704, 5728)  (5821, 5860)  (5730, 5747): -0.1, 24.5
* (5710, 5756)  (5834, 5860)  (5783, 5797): -0.1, 24.9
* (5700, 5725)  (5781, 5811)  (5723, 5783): -0.2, 24.8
